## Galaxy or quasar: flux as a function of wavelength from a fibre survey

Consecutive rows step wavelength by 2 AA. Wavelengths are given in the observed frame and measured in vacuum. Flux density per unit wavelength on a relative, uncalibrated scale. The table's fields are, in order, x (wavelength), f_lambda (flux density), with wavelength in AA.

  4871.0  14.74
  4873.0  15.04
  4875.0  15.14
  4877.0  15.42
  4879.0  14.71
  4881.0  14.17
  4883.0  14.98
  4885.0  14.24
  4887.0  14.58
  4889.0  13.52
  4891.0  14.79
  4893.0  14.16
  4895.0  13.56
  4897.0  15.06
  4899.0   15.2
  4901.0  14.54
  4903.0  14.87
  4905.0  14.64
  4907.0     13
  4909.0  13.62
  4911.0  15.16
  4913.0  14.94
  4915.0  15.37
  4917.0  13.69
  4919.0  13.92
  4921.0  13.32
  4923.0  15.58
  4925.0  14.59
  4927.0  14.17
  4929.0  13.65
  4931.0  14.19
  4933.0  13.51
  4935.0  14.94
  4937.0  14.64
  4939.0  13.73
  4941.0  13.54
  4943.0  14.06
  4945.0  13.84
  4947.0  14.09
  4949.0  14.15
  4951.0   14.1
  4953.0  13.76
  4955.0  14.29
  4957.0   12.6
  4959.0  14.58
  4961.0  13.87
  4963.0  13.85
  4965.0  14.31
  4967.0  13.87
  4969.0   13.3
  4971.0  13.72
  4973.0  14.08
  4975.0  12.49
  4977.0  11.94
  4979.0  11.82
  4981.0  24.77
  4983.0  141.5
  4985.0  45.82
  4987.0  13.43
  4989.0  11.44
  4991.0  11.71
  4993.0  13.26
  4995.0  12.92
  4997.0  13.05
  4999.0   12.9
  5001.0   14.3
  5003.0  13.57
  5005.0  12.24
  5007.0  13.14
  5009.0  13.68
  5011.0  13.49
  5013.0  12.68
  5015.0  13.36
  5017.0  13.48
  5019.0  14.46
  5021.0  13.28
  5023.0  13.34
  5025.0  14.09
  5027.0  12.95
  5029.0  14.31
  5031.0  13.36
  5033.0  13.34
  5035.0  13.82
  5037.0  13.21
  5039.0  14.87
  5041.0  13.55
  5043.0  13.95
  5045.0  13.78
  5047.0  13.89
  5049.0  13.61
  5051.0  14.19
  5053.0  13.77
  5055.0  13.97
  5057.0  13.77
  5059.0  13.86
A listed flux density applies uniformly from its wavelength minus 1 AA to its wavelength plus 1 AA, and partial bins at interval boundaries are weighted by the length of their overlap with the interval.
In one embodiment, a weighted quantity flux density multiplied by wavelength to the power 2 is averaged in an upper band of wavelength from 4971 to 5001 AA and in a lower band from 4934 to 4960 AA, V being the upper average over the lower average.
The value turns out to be 1.76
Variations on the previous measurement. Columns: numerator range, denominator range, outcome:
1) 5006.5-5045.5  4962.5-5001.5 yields 0.63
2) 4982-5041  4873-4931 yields 1.35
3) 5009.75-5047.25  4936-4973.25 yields 1.01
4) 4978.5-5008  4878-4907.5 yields 1.77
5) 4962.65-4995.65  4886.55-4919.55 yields 1.68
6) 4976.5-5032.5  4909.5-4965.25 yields 1.40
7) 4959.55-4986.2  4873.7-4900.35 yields 1.87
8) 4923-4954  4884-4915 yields 0.99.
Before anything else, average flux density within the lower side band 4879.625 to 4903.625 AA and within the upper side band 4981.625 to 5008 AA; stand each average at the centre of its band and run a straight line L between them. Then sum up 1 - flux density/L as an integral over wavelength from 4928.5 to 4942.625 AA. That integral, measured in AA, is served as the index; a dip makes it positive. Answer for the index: 3.7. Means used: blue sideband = 14.5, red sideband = 25.3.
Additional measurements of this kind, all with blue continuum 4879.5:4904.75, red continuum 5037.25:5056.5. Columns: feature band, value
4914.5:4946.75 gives 0.4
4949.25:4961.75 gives 0.3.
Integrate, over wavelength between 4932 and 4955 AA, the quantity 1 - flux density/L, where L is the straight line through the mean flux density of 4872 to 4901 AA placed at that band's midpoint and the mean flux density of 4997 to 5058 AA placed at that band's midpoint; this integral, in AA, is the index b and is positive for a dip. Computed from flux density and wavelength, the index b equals 0.3 AA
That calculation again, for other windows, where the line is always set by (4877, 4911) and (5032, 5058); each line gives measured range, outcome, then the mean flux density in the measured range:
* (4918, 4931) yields 0.1 AA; 14.2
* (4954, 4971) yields 0.4 AA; 13.8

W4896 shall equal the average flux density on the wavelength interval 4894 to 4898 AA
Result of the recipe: 14.3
